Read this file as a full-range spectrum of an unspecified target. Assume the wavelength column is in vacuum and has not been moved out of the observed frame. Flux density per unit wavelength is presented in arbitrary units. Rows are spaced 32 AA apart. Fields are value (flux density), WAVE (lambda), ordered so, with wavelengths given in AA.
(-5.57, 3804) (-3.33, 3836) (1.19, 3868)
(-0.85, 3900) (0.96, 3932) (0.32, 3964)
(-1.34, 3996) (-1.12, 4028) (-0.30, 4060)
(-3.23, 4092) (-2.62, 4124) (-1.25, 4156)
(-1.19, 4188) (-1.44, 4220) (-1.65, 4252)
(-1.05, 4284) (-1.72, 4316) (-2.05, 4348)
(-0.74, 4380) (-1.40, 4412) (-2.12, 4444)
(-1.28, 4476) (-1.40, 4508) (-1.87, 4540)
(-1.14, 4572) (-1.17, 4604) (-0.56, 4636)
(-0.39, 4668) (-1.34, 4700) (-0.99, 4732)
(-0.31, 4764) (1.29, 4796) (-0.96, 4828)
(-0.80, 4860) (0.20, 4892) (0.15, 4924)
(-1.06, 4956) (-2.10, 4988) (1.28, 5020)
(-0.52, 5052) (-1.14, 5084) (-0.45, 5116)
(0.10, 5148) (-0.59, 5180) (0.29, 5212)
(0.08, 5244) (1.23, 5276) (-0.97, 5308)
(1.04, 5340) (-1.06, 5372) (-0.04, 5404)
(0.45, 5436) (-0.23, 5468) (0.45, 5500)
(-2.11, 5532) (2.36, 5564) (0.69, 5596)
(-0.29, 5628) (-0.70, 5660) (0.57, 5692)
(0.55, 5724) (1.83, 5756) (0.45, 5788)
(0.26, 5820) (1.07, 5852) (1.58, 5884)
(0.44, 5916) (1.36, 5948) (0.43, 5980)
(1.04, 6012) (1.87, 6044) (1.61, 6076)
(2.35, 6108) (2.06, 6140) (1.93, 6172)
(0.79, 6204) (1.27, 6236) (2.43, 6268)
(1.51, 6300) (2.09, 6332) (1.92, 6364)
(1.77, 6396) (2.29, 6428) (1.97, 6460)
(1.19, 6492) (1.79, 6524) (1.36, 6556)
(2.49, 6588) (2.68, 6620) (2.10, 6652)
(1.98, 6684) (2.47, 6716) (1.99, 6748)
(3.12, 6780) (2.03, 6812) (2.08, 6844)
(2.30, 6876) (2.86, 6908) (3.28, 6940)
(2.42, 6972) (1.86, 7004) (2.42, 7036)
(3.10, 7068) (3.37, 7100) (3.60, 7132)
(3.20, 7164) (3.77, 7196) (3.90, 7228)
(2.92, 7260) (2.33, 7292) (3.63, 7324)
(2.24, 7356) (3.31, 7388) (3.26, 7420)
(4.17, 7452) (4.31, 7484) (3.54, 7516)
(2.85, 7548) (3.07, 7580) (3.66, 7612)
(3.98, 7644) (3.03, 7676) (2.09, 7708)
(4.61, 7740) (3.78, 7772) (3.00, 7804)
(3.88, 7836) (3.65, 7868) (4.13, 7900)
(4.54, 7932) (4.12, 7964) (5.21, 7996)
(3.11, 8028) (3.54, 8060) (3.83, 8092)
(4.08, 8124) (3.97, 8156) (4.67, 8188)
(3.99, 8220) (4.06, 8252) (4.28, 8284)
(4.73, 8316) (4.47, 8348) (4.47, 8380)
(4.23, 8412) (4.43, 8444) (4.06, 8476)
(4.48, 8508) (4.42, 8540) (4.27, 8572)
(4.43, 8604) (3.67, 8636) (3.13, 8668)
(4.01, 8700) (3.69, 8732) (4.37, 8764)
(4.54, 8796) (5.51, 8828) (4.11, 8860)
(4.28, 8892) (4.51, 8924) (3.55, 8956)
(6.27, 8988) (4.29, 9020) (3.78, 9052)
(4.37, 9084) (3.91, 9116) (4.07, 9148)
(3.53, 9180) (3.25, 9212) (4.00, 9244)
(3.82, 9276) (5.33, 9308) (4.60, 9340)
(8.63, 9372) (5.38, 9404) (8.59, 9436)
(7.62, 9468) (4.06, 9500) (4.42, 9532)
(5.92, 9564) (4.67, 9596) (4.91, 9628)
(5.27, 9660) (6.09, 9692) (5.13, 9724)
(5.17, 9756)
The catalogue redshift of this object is 0.78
